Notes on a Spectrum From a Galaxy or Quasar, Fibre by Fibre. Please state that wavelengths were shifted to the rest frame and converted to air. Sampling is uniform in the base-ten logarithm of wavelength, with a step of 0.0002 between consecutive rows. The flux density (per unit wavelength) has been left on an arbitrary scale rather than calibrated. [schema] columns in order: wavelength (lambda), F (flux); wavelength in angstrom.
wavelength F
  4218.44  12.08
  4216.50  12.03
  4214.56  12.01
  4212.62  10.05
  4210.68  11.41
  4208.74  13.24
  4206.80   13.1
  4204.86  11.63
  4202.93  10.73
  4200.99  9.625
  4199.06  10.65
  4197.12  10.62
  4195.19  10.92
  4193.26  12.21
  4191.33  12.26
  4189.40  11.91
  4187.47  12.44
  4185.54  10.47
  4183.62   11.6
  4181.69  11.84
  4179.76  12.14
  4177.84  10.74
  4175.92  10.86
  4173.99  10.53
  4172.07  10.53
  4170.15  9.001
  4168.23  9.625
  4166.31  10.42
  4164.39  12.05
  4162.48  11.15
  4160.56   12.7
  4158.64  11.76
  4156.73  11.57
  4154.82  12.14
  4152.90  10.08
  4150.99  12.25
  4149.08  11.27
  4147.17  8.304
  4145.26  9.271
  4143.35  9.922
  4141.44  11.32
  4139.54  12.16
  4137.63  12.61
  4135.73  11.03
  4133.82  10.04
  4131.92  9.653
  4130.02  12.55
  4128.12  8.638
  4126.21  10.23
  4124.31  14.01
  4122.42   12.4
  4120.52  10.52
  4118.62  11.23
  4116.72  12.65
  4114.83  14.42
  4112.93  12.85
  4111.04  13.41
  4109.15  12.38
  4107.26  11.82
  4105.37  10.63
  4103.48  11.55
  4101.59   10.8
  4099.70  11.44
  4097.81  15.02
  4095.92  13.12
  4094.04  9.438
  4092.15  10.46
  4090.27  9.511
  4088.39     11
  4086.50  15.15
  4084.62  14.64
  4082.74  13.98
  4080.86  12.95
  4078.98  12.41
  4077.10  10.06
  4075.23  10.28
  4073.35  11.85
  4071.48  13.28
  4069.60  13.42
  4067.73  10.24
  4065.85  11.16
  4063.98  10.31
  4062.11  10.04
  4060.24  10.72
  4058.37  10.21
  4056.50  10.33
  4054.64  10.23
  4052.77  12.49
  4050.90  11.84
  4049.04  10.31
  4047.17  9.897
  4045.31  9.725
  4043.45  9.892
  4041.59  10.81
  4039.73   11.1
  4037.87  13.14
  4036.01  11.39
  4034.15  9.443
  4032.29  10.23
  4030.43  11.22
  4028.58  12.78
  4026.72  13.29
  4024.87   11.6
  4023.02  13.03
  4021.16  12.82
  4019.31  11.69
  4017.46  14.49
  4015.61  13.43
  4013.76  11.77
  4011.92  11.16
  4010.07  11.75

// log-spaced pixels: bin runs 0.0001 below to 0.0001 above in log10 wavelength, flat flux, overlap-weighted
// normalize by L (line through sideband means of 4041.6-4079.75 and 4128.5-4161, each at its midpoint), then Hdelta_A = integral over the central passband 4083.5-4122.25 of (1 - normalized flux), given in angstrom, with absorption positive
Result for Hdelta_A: -4.0 angstrom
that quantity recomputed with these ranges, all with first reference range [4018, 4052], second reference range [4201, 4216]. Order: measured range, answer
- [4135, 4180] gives 2.28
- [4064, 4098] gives -1.64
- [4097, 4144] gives -0.97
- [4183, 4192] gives -0.11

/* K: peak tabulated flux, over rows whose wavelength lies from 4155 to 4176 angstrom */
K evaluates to 12.7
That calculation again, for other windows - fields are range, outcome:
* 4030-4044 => 13.14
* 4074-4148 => 15.15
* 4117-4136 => 14.01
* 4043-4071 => 13.42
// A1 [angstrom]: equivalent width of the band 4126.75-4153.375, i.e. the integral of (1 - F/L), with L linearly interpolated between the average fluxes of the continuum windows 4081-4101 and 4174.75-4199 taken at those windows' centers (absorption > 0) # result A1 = 2.79 angstrom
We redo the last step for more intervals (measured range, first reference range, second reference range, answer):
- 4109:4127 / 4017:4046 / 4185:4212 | -1.34 angstrom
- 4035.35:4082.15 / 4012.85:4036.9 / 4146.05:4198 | 2.86 angstrom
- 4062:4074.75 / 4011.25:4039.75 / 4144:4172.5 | 0.15 angstrom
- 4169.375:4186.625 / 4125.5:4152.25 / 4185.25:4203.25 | 0.27 angstrom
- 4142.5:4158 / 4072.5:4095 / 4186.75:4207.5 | 1.28 angstrom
